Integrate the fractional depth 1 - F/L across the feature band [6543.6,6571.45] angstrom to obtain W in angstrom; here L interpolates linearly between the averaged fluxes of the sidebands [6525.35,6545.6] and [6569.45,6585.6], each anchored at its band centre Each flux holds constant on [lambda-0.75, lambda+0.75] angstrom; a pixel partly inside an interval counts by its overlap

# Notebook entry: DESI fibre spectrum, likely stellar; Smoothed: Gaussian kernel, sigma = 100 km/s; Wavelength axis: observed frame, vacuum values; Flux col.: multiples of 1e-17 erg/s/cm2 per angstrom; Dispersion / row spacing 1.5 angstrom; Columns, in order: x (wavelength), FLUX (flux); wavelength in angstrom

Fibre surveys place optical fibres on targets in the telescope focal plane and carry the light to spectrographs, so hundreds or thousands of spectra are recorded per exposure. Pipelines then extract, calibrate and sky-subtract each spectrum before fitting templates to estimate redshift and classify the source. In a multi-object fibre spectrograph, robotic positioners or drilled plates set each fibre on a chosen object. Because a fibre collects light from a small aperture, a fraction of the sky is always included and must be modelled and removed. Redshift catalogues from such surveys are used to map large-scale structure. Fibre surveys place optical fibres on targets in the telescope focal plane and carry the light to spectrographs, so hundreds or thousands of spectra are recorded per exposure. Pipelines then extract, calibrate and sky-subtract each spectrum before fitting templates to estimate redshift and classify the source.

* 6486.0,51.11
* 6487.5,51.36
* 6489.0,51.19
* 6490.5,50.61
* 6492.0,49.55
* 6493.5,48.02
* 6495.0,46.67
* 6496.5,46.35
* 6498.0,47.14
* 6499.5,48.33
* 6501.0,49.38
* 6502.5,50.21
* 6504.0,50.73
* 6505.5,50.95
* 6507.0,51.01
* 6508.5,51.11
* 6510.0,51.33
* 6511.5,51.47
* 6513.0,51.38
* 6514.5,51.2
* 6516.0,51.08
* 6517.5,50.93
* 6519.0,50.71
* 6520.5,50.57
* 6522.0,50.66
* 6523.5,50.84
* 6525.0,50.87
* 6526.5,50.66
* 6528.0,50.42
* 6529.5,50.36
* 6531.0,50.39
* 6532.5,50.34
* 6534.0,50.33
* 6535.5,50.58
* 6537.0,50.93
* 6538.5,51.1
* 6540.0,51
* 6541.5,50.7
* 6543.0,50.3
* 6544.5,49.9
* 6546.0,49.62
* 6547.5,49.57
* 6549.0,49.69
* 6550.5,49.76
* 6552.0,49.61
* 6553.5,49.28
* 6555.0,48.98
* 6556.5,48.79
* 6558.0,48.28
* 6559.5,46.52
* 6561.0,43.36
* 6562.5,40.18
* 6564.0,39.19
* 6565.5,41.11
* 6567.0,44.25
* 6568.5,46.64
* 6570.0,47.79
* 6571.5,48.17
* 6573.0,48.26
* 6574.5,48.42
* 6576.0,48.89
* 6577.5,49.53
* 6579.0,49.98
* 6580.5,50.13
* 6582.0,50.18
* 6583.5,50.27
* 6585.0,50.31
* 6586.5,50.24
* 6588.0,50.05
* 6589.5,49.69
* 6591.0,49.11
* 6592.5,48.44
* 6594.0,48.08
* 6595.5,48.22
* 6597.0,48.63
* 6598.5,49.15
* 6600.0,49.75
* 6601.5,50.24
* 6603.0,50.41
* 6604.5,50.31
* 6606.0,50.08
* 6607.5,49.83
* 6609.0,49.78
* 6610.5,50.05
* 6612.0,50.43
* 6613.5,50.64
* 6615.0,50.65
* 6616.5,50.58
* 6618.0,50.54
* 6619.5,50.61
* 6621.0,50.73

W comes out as 1.7 angstrom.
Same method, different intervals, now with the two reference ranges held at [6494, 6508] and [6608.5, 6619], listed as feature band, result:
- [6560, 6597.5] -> 1.8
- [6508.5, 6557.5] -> -1.0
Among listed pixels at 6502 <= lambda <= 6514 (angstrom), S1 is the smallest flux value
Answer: 50.21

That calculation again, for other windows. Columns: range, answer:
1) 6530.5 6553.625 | 49.28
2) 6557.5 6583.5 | 39.19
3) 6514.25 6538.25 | 50.33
